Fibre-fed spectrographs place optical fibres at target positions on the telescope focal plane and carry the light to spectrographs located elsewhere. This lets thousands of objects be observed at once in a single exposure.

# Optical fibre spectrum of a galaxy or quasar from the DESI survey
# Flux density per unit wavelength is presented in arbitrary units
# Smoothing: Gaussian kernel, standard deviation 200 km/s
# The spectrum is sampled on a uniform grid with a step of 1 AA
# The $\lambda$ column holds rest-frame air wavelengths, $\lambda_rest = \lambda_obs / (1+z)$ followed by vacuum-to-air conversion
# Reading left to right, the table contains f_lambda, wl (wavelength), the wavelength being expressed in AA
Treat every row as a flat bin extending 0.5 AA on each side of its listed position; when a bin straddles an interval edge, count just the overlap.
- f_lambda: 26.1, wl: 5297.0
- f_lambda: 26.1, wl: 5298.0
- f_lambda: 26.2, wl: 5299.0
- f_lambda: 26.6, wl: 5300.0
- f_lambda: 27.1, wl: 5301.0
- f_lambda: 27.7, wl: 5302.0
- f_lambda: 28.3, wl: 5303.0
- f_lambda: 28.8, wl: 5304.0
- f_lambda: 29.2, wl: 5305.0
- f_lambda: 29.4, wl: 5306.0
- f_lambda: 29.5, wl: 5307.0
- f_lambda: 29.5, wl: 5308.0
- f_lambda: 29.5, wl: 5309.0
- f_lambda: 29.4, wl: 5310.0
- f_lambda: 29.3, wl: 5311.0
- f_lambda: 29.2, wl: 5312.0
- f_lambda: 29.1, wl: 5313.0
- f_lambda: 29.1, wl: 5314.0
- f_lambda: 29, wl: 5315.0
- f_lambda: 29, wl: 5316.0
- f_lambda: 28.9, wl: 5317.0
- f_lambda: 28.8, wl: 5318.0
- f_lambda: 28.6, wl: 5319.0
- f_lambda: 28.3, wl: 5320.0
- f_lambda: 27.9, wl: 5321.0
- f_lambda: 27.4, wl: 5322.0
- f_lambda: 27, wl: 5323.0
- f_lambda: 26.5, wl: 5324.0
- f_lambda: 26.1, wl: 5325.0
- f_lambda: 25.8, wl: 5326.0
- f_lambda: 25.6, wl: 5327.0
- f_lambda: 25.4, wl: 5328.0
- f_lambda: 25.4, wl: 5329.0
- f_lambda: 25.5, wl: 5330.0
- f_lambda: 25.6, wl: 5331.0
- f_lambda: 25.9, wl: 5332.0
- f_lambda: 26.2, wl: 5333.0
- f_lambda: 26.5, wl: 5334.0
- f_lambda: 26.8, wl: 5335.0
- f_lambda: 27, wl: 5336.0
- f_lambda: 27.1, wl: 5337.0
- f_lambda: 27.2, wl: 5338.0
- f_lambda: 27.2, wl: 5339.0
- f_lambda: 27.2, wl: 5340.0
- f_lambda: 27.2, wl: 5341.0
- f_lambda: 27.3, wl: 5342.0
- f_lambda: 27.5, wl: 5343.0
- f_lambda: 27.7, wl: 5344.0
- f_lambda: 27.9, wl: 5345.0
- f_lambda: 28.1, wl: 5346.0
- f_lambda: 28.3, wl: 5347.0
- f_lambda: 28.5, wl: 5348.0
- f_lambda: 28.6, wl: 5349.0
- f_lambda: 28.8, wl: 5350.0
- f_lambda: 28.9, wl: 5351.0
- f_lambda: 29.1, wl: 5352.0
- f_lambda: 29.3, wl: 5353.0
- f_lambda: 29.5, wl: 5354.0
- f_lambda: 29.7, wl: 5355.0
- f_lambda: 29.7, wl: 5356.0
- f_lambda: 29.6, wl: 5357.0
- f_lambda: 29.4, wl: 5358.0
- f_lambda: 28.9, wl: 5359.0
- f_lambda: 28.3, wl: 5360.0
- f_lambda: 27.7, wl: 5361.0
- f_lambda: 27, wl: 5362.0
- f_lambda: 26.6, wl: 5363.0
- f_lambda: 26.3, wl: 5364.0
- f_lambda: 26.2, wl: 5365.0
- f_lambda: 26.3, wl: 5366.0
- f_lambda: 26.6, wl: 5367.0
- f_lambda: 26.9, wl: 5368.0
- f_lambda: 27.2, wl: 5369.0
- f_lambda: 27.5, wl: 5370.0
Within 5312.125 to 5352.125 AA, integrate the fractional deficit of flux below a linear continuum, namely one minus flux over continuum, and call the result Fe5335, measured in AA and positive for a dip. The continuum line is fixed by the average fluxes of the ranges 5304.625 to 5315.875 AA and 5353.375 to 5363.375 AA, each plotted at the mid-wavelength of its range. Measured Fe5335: 2.1 AA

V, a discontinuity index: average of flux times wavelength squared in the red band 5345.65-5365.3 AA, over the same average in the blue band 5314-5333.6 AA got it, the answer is 1.06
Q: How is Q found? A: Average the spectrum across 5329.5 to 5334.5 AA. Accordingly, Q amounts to 25.9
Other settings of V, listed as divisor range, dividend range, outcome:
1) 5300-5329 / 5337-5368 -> 1.01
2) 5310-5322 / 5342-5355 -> 1.00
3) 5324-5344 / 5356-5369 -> 1.05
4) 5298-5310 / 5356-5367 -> 1.00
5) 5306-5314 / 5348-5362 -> 1.00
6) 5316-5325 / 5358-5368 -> 0.99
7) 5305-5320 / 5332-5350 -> 0.95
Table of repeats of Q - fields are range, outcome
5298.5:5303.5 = 27.2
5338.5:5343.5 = 27.3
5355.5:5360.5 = 29.2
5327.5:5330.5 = 25.4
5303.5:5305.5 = 29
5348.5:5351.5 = 28.8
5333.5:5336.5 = 26.8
